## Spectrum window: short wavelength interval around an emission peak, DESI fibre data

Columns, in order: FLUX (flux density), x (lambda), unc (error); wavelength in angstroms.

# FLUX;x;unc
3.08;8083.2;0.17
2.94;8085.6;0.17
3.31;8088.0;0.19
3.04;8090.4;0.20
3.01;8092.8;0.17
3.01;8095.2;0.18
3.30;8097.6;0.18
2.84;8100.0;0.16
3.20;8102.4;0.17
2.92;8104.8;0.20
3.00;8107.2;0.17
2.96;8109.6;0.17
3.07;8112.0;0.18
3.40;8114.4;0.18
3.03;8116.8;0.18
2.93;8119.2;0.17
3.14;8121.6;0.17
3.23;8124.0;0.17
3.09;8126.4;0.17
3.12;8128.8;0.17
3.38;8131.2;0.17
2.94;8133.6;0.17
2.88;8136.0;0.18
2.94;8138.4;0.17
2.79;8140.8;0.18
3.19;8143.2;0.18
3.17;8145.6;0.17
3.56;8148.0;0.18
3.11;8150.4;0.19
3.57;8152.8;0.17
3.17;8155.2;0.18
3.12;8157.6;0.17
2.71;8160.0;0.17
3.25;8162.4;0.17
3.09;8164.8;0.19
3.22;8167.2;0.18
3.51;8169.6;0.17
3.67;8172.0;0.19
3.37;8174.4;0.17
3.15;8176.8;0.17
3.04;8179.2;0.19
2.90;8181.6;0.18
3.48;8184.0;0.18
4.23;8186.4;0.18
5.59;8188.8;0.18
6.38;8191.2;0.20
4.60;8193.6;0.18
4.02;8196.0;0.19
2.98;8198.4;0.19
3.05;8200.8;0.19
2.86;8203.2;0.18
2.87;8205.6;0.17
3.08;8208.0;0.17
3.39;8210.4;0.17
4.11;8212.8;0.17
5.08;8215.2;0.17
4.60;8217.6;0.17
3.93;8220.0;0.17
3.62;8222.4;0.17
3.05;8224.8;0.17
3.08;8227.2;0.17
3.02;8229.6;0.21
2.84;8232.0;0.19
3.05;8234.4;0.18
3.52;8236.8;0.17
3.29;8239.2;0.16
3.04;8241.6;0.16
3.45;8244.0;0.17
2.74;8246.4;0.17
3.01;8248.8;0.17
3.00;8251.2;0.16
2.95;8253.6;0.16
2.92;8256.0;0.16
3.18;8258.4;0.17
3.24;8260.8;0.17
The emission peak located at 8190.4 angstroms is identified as H-alpha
